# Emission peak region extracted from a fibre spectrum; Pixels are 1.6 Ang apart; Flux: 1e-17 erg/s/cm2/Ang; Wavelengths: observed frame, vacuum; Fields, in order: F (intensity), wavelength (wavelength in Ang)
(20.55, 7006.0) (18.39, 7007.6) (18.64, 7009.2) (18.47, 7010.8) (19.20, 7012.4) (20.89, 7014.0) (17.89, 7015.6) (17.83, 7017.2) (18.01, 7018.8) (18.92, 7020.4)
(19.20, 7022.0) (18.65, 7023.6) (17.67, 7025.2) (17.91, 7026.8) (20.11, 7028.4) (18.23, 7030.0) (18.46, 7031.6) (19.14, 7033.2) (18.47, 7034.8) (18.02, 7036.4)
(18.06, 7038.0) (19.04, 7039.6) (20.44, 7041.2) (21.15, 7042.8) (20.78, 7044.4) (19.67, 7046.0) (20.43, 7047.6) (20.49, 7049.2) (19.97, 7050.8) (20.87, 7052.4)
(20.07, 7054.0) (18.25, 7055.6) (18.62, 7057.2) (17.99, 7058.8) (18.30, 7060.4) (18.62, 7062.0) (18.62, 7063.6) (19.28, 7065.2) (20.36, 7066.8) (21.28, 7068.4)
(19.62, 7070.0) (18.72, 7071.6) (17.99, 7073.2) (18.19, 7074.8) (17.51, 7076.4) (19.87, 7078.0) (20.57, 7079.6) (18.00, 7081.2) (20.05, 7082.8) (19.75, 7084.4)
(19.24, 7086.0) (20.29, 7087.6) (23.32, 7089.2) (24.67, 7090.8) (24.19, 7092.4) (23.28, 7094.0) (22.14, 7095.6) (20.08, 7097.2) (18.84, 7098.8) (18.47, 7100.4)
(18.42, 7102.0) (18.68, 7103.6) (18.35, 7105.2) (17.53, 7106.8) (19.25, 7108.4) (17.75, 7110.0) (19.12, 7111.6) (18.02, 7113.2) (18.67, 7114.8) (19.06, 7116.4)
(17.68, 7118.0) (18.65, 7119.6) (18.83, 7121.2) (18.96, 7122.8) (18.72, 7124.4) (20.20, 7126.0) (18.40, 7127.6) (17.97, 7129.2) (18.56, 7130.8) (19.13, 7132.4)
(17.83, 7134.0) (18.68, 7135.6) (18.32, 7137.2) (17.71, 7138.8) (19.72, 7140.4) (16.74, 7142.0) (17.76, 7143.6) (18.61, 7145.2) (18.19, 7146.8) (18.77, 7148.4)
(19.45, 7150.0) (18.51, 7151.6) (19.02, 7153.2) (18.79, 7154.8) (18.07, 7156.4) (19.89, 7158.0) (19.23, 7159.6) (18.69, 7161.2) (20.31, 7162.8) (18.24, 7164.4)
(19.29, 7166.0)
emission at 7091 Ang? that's [N II]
